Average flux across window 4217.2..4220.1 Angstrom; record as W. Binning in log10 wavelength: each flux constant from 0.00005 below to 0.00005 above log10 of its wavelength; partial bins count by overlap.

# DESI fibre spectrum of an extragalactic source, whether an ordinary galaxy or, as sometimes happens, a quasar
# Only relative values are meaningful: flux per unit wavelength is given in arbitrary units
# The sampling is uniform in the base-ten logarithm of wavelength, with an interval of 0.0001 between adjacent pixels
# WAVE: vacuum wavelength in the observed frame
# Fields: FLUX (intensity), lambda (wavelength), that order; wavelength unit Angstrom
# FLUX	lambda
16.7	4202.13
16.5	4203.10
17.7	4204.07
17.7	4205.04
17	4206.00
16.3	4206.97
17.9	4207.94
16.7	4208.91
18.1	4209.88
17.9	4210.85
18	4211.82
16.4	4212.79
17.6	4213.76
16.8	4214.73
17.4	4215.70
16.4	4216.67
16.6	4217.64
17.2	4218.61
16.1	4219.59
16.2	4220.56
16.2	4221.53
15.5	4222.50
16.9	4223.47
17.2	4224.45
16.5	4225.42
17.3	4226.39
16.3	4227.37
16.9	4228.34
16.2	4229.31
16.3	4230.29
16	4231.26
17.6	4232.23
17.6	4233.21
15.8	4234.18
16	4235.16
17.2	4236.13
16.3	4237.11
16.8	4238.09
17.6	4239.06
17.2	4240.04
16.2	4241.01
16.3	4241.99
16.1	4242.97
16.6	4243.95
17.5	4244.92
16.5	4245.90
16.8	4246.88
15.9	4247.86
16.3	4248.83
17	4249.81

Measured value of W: 16.6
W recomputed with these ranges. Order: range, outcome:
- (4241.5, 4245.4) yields 16.6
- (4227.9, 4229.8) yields 16.5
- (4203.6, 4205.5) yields 17.7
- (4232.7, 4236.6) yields 16.7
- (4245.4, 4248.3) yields 16.4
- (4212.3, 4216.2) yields 17.1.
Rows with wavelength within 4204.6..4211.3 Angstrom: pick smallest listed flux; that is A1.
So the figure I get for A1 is 16.3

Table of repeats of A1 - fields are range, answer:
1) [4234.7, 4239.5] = 16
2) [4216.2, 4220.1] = 16.1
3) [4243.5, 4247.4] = 16.5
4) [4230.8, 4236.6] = 15.8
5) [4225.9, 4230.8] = 16.2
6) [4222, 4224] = 15.5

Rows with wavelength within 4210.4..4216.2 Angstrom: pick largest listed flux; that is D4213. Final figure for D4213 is 18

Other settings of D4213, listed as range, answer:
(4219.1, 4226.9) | 17.3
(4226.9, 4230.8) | 16.9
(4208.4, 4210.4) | 18.1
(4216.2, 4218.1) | 16.6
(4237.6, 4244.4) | 17.6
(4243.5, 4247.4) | 17.5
